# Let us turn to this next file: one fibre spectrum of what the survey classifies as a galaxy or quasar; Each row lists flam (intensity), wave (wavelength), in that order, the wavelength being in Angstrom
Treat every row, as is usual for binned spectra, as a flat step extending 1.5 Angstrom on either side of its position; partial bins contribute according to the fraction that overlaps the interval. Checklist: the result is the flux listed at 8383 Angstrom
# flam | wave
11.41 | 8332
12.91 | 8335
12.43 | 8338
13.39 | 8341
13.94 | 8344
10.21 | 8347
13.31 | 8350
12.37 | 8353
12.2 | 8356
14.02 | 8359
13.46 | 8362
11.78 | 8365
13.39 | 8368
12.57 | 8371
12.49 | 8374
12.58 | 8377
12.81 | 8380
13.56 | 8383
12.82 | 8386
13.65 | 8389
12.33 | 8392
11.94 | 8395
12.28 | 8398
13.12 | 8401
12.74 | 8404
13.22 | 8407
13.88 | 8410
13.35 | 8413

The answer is 13.56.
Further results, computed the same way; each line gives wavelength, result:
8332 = 11.41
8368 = 13.39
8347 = 10.21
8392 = 12.33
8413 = 13.35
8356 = 12.2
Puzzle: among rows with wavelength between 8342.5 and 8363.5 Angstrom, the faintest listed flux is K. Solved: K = 10.21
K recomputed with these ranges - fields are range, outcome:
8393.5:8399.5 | 11.94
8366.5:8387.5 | 12.49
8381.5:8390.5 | 12.82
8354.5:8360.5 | 12.2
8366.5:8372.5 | 12.57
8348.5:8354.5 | 12.37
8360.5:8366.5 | 11.78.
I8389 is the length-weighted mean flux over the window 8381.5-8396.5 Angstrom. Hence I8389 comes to 12.9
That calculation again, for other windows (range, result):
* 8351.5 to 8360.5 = 12.9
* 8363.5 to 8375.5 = 12.6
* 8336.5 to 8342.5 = 12.9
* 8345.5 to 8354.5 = 12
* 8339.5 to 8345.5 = 13.7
